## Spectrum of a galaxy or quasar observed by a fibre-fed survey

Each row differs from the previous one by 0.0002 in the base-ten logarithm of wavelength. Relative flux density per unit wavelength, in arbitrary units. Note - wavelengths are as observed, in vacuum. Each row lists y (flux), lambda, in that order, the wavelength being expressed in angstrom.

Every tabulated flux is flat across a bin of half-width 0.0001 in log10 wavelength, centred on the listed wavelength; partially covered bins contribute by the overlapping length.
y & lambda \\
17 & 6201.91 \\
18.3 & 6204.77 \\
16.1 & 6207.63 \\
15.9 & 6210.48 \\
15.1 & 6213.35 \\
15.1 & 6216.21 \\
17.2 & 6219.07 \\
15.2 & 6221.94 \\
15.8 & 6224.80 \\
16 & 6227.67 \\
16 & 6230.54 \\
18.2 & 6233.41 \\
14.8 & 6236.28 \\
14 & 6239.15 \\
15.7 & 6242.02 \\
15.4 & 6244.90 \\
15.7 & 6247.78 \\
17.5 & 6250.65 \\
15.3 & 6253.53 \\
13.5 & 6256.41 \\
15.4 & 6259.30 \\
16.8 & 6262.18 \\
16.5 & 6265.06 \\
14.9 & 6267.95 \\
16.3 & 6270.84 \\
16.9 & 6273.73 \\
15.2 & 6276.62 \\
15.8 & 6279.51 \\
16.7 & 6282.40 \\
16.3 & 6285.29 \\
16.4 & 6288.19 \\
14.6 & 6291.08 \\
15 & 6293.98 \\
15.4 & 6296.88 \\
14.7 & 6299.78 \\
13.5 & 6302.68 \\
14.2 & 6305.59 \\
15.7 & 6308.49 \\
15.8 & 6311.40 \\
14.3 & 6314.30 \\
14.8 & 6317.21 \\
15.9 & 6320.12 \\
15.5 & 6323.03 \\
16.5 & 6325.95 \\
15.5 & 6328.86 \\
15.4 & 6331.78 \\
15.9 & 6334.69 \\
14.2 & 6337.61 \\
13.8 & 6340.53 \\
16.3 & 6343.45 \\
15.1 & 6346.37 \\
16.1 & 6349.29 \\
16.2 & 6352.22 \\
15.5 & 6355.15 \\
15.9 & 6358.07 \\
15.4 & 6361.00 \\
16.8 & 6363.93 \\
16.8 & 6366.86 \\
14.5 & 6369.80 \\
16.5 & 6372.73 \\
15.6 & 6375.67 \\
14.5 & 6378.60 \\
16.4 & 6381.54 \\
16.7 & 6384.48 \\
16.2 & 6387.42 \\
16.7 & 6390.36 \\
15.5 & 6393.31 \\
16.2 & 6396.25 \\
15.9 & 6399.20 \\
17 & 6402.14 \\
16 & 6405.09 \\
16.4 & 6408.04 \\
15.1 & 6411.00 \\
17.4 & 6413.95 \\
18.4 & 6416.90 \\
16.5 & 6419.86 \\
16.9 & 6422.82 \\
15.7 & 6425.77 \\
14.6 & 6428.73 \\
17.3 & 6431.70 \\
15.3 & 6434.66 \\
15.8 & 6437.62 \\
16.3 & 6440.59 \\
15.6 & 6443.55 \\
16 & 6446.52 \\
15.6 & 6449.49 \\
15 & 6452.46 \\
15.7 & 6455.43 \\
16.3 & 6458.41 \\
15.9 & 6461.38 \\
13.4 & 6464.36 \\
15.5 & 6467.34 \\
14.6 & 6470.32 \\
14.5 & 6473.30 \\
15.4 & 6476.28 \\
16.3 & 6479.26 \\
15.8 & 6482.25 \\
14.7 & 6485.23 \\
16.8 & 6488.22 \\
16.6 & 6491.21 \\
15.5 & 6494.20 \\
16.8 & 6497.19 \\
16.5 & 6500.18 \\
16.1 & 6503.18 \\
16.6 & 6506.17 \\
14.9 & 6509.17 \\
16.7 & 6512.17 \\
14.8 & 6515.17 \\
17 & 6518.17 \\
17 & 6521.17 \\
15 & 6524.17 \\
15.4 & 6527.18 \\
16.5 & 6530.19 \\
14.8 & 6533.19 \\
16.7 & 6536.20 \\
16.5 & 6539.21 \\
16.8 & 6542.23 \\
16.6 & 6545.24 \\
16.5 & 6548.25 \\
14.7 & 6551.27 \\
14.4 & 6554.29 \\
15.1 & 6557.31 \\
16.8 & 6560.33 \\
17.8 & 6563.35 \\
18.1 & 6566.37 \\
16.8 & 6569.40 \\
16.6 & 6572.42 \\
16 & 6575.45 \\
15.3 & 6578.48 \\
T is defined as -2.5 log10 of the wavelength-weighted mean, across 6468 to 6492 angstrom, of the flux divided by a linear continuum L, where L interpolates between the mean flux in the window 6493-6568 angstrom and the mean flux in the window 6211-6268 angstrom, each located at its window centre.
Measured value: 0.04 mag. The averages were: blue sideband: 15.7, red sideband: 16.1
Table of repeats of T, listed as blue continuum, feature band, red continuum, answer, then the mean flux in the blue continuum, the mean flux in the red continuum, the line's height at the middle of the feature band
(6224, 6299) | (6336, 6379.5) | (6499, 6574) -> 0.02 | 15.8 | 16.2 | 15.9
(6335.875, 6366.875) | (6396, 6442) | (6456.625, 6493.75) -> -0.05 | 15.6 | 15.5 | 15.5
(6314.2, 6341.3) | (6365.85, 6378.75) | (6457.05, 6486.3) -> -0.03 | 15.3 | 15.2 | 15.3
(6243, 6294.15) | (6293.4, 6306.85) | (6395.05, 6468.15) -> 0.09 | 15.8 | 16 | 15.8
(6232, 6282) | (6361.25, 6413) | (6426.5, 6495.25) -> -0.03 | 15.8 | 15.6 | 15.7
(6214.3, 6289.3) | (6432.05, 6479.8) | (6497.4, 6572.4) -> 0.04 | 15.9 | 16.2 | 16.1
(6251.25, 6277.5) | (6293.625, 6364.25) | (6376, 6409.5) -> 0.04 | 15.7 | 16.1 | 15.9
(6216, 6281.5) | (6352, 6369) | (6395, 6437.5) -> 0.01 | 15.8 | 16.3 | 16.2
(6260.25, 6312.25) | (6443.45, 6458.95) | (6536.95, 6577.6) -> 0.03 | 15.6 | 16.4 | 16.1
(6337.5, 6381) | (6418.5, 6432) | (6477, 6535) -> -0.02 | 15.6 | 16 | 15.8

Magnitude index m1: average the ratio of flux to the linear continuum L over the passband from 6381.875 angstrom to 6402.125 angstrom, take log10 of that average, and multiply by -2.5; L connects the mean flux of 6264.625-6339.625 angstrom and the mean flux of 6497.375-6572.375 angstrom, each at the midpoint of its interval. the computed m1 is -0.04 mag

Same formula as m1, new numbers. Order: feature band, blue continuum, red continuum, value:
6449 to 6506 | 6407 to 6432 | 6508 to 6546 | 0.039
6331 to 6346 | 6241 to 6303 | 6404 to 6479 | 0.042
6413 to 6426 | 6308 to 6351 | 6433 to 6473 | -0.111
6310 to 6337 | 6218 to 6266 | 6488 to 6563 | 0.028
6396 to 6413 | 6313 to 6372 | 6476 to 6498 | -0.027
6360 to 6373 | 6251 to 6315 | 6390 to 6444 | -0.001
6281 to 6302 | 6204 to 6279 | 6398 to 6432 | 0.035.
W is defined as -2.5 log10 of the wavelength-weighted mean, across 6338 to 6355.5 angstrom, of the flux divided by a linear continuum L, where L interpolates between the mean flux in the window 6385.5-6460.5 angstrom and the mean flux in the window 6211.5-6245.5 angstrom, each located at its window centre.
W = 0.04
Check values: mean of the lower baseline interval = 15.7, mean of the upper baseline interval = 16.1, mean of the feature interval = 15.4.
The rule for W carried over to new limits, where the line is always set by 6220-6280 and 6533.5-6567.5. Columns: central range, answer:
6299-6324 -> 0.07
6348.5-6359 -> 0.00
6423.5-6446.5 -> 0.02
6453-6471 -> 0.06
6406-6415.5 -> -0.02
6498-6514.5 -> 0.01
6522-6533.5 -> 0.05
